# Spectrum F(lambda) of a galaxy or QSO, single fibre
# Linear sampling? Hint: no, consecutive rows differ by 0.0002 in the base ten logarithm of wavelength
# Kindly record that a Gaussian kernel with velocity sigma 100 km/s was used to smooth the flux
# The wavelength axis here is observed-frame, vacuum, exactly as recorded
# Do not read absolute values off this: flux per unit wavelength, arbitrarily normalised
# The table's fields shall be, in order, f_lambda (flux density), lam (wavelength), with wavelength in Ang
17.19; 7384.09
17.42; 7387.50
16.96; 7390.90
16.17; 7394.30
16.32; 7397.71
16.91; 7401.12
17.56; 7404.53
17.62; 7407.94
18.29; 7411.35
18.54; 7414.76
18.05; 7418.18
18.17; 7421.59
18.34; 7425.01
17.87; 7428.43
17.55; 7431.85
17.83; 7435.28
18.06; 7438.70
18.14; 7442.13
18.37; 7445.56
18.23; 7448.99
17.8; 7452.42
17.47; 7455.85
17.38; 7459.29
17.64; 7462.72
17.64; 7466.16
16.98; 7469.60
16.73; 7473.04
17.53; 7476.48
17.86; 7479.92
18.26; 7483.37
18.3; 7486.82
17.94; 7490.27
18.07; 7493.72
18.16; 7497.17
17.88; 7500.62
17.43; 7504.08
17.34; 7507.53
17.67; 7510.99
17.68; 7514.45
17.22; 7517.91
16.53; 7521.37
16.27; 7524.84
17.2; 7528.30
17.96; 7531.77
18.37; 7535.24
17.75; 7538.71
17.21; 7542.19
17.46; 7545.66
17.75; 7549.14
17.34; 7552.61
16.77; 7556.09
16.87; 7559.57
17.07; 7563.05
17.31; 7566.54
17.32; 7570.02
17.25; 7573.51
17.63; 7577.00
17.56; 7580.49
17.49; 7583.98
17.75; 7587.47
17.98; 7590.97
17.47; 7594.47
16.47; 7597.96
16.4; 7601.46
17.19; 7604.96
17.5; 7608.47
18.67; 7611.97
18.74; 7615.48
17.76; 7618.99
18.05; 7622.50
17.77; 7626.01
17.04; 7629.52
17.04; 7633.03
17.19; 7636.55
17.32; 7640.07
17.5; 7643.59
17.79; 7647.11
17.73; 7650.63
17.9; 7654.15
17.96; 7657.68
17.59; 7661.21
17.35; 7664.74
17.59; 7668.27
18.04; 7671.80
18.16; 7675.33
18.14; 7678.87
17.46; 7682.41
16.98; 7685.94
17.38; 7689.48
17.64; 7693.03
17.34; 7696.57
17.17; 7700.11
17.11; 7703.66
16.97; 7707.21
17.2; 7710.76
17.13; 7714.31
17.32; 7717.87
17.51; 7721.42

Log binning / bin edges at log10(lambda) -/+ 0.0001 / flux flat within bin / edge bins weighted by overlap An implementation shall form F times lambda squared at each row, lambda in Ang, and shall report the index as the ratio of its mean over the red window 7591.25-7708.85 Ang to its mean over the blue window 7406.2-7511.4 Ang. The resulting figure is 1.03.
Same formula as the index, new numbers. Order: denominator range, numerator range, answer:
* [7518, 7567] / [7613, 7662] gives 1.05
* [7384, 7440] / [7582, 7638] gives 1.05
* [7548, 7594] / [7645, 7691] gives 1.04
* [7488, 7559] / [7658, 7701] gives 1.05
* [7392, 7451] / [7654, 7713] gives 1.06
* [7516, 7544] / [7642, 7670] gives 1.06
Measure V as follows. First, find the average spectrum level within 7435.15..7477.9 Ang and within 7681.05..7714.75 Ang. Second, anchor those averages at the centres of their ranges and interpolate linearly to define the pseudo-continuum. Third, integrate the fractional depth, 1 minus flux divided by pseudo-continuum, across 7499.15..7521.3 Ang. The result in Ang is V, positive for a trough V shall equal 0.2 Ang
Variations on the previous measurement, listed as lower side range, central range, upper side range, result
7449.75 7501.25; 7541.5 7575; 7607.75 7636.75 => 1.0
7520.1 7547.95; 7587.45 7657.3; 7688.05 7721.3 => -1.0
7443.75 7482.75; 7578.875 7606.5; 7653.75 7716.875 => 0.4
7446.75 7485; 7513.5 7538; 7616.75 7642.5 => 0.3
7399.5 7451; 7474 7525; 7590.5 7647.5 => 0.4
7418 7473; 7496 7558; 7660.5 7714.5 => 0.9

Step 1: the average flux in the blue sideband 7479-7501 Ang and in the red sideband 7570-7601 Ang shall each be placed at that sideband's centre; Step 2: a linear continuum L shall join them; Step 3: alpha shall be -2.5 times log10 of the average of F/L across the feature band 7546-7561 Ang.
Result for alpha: 0.03 mag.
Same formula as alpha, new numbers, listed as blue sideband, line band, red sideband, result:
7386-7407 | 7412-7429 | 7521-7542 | -0.076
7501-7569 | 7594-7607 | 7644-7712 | 0.038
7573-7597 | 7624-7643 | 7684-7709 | 0.008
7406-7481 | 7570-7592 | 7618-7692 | 0.007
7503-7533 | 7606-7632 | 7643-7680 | -0.015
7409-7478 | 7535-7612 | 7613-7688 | 0.023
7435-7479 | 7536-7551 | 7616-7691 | 0.004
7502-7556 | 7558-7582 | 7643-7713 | 0.010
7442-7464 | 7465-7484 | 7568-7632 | 0.022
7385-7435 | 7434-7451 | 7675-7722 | -0.036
